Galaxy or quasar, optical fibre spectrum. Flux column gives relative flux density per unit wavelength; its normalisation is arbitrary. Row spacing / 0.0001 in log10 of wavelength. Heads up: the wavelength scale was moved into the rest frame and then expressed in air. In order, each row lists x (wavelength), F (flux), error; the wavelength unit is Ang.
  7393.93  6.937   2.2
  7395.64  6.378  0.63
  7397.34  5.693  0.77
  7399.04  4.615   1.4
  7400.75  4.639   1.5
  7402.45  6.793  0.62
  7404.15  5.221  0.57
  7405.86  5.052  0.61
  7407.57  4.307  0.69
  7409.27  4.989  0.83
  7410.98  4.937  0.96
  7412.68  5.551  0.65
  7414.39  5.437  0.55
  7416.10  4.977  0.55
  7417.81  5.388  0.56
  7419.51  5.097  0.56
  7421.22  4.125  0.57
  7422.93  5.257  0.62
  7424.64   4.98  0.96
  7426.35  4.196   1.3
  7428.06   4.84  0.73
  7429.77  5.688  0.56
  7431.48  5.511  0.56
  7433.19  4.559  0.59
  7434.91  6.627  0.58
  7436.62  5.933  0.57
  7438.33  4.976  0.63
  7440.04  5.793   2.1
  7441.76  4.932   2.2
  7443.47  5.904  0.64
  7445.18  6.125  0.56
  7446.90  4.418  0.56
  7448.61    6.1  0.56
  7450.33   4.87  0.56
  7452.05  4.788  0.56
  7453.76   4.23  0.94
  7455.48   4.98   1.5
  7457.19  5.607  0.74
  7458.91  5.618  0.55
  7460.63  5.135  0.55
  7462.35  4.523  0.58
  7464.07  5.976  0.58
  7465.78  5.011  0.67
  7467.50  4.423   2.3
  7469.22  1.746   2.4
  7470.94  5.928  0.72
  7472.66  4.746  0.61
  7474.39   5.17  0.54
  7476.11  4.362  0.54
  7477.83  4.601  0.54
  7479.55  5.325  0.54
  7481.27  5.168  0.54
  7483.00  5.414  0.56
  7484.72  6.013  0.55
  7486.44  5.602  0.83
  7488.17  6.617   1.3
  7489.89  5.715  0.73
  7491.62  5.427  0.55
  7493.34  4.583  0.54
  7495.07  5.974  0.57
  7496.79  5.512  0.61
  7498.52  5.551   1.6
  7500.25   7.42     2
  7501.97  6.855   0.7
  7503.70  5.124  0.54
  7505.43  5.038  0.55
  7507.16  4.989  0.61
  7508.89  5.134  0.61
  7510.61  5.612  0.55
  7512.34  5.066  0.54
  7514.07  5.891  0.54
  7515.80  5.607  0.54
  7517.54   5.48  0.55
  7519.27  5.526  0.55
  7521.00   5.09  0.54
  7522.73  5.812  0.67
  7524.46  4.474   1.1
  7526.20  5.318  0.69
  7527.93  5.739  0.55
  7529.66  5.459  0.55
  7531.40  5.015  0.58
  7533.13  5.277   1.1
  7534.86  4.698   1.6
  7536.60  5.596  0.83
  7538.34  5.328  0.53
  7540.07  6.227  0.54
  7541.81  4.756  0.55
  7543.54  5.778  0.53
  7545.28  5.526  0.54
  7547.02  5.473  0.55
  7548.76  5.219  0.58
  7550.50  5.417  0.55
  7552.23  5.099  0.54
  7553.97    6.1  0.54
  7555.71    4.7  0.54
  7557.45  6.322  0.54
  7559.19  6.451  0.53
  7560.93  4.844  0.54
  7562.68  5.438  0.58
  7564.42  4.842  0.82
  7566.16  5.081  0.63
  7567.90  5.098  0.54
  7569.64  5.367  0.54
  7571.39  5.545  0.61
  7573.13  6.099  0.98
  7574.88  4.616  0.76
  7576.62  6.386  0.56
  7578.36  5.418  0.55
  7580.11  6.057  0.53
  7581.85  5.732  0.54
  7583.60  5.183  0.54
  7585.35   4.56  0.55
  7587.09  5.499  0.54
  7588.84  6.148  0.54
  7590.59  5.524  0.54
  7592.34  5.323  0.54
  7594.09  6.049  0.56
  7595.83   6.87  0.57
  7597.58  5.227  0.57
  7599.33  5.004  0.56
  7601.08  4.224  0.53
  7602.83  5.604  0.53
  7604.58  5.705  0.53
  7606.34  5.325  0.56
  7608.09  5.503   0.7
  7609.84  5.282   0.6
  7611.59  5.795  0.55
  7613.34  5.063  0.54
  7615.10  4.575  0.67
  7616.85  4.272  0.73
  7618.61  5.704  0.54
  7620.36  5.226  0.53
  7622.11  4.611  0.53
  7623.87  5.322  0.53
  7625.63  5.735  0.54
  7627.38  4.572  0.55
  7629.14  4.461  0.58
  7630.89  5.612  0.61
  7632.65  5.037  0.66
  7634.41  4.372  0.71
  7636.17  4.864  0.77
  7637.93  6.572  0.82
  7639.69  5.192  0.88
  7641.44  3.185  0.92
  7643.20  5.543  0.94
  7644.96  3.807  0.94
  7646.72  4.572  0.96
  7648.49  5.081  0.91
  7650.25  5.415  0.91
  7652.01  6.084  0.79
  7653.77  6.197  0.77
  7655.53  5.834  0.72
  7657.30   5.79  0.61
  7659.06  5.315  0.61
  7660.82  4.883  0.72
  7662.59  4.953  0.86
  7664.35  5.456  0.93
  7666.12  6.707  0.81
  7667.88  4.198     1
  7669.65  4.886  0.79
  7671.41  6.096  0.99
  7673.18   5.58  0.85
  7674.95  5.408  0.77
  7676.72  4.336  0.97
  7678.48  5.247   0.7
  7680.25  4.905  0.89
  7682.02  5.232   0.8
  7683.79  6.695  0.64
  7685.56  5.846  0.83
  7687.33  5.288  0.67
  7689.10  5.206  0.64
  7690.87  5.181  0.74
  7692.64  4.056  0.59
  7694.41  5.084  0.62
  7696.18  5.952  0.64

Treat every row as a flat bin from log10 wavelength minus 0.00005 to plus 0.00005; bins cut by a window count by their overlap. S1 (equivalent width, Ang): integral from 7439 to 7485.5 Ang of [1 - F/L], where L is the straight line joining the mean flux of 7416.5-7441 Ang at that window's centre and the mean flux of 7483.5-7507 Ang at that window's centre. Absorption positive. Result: 3.5 Ang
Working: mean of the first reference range 5.21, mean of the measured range 5.07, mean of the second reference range 5.77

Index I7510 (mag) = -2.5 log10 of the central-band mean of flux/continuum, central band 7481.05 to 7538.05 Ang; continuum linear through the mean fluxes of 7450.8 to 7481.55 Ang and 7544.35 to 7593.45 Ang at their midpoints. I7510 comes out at -0.08 mag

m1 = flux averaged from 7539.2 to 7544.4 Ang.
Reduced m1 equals 5.6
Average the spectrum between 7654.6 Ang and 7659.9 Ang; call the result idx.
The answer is 5.65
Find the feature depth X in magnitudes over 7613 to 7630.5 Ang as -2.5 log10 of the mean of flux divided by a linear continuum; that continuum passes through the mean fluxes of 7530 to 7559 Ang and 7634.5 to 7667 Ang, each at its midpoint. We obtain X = 0.07 mag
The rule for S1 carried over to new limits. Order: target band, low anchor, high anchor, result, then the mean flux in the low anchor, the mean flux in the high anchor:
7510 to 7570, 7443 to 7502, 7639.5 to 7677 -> -1.57 Ang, 5.27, 5.22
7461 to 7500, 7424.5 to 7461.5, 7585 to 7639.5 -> 0.61 Ang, 5.27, 5.28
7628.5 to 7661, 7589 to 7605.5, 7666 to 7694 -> 1.30 Ang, 5.53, 5.26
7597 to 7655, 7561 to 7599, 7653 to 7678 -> 3.51 Ang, 5.5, 5.4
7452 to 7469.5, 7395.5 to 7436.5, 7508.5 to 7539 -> 1.43 Ang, 5.2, 5.34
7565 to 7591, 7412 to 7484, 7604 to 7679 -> -1.61 Ang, 5.1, 5.19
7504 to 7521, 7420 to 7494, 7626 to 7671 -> -0.64 Ang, 5.15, 5.16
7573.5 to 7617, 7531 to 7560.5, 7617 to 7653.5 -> -1.53 Ang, 5.47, 5.05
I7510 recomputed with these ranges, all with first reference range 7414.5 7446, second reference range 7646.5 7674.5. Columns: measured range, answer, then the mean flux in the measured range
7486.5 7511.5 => -0.07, 5.68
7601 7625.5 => 0.04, 5.2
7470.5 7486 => 0.03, 5.18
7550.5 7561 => -0.05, 5.63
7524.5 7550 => 0.00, 5.36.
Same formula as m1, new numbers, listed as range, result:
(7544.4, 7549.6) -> 5.4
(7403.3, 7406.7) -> 5.13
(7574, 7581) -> 5.62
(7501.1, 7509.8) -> 5.44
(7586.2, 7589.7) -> 5.82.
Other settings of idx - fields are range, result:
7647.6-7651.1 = 5.23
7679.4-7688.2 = 5.59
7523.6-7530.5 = 5.25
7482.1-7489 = 5.9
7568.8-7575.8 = 5.41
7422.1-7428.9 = 4.82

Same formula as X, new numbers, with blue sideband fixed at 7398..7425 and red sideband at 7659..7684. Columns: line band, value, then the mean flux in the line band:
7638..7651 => 0.10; 4.8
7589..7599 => -0.11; 5.78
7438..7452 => -0.05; 5.37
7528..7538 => -0.01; 5.26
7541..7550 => -0.03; 5.36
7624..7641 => 0.03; 5.12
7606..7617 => 0.02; 5.16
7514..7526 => -0.04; 5.37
